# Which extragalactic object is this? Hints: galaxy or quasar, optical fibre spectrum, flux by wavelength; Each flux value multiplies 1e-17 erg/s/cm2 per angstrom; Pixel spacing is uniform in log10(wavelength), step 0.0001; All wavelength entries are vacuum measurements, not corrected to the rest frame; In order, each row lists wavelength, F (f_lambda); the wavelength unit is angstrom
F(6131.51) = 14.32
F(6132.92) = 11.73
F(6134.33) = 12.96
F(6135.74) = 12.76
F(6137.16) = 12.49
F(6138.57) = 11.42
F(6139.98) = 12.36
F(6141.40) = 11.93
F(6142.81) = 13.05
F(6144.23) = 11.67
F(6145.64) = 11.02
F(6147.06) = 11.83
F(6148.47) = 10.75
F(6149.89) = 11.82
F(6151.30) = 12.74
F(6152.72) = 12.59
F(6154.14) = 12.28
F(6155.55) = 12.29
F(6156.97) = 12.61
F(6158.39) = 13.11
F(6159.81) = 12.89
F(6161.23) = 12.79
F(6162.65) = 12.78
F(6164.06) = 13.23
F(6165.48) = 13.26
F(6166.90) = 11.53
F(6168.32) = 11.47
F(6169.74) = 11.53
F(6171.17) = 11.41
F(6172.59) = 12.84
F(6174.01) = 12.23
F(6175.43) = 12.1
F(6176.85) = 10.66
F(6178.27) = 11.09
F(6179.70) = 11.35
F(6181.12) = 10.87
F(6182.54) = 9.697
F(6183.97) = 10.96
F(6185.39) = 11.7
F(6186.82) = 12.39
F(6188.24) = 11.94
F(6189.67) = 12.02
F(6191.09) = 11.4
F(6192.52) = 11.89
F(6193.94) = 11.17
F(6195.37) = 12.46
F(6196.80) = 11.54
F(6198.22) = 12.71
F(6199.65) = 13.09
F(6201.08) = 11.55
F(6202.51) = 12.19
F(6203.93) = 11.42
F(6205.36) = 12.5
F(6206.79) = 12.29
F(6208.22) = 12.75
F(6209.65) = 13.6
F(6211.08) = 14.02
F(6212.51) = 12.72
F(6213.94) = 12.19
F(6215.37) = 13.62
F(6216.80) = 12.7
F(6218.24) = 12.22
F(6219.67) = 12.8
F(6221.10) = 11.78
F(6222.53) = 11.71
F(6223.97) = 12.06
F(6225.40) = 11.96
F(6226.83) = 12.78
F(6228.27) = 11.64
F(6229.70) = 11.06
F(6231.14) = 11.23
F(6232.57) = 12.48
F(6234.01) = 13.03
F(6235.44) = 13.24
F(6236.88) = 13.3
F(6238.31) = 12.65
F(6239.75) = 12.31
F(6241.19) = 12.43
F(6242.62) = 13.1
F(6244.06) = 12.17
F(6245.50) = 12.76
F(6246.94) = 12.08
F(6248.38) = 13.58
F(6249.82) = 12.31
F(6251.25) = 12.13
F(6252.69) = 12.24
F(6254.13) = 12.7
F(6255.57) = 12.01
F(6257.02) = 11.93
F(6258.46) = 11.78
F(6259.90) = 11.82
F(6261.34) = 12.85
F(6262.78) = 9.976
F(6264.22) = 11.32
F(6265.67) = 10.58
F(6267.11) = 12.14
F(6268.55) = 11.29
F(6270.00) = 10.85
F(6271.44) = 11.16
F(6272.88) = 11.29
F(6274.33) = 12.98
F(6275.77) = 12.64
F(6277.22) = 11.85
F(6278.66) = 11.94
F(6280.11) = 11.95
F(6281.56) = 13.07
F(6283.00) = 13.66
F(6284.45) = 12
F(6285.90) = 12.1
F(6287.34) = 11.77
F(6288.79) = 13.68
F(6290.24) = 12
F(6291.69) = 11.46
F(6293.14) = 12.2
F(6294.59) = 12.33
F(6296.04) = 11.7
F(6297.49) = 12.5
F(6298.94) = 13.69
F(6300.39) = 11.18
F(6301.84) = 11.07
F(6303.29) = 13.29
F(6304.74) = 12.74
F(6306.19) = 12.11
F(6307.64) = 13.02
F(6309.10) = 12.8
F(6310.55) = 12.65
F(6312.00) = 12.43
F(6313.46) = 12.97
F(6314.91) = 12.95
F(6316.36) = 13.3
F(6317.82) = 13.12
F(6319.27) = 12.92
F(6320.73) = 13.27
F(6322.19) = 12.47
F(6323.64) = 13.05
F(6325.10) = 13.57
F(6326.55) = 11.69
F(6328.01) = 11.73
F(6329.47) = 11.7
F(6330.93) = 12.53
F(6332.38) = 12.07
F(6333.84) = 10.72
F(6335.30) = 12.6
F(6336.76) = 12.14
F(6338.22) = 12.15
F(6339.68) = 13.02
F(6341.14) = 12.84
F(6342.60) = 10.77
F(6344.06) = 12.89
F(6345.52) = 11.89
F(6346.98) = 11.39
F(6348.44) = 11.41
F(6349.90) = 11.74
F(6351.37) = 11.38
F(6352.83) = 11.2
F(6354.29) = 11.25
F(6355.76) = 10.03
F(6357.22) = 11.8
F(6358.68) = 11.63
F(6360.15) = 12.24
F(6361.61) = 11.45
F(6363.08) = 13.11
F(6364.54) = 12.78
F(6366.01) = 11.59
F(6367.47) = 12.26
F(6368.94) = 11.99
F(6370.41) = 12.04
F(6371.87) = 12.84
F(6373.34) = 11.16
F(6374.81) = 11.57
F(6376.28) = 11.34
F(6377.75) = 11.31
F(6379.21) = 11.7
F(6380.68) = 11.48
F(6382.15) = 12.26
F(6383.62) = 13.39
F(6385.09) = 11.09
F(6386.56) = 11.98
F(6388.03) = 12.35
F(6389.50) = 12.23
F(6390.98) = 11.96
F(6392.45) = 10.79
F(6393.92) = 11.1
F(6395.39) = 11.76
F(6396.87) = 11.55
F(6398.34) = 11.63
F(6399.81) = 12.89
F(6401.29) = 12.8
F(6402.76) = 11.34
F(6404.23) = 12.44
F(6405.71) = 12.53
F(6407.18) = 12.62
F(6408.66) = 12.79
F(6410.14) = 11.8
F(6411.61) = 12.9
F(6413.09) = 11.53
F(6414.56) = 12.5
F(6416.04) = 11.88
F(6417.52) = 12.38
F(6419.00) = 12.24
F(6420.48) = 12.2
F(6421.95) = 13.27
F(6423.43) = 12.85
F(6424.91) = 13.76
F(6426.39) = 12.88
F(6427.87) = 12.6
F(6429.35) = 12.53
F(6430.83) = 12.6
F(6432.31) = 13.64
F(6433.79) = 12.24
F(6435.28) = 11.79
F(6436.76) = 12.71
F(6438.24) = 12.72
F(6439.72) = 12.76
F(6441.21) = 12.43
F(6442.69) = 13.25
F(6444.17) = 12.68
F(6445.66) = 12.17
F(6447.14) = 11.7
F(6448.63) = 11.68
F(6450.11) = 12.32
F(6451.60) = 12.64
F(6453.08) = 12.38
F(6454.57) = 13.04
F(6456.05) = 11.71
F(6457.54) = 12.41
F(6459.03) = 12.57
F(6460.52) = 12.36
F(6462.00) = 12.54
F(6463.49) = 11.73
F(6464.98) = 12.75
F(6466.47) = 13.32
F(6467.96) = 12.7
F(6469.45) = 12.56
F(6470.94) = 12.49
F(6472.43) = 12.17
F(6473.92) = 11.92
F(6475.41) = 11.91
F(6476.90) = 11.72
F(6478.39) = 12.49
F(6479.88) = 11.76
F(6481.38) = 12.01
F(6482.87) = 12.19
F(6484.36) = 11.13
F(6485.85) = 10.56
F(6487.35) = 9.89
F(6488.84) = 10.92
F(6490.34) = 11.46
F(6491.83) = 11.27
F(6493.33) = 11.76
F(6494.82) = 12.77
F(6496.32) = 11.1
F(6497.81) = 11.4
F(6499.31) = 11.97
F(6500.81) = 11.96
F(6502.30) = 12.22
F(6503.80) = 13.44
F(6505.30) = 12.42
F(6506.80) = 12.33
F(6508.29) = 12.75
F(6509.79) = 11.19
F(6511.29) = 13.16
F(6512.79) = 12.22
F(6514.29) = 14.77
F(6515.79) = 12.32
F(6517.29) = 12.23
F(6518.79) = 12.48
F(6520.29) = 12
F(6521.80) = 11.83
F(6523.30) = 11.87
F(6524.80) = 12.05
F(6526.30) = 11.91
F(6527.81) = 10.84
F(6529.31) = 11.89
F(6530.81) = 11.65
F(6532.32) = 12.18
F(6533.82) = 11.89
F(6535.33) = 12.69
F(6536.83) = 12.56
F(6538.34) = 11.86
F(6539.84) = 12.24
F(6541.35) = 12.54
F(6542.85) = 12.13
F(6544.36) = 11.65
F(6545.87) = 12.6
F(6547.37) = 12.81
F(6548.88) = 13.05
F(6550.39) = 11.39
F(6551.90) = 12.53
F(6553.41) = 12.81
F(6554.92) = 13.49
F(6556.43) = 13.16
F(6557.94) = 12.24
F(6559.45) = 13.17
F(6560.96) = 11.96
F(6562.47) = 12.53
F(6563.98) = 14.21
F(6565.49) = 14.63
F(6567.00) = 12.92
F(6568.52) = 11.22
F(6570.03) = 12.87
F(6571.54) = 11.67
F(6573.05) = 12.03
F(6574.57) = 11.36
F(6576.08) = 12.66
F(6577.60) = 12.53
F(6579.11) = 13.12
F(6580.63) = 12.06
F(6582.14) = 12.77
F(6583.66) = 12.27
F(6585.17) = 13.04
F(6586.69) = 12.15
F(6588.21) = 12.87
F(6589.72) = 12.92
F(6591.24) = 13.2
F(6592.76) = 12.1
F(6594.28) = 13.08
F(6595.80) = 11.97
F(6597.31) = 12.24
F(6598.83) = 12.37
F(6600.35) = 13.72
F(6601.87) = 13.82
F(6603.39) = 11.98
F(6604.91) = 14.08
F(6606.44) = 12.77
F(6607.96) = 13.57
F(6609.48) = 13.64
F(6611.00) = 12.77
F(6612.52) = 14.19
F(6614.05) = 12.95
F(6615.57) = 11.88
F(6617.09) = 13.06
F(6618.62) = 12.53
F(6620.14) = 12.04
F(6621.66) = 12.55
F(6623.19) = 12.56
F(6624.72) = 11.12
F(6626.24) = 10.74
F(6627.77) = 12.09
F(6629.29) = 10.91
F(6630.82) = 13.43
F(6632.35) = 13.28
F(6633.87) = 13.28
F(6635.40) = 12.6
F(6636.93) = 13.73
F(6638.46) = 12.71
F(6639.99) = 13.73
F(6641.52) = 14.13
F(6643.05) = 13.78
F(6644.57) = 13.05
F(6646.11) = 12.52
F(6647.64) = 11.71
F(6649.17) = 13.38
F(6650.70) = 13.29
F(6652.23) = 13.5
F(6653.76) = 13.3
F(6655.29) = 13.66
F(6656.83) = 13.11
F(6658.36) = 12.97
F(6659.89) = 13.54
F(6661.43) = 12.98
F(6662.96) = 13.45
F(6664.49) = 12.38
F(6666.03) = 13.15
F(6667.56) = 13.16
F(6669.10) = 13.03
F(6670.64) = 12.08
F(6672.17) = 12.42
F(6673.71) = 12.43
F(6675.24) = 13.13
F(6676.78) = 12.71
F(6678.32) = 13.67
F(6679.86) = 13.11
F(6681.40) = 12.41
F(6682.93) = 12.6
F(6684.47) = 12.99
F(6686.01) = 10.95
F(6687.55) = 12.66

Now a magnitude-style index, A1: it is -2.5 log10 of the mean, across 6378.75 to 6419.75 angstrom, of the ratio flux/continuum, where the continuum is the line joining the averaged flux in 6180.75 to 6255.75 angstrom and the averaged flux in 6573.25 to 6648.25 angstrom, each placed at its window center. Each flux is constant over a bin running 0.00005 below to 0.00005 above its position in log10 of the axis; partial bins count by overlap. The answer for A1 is 0.04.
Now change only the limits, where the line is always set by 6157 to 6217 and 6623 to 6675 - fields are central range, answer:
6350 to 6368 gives 0.062 mag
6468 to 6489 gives 0.075 mag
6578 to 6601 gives 0.010 mag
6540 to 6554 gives 0.029 mag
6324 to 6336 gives 0.023 mag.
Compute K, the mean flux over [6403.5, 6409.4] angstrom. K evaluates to 12.6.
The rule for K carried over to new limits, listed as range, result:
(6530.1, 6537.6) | 12.2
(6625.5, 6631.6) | 11.8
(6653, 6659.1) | 13.3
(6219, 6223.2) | 12.1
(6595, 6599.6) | 12.2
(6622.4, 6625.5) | 11.8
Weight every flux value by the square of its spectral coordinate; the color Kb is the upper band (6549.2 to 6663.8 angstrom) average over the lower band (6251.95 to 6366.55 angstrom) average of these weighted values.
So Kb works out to 1.2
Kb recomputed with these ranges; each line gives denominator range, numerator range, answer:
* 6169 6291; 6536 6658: 1.18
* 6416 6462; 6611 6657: 1.09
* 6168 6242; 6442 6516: 1.10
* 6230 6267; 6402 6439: 1.08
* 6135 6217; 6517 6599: 1.15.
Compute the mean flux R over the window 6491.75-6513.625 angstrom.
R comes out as 12.2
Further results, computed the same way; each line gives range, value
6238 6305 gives 12.1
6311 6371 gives 12.1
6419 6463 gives 12.6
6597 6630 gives 12.6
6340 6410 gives 11.9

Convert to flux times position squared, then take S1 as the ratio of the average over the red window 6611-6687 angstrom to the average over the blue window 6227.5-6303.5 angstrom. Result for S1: 1.2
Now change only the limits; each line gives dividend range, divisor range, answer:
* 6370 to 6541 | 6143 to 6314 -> 1.07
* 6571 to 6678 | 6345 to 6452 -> 1.13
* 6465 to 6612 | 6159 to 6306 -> 1.12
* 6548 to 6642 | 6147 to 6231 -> 1.19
